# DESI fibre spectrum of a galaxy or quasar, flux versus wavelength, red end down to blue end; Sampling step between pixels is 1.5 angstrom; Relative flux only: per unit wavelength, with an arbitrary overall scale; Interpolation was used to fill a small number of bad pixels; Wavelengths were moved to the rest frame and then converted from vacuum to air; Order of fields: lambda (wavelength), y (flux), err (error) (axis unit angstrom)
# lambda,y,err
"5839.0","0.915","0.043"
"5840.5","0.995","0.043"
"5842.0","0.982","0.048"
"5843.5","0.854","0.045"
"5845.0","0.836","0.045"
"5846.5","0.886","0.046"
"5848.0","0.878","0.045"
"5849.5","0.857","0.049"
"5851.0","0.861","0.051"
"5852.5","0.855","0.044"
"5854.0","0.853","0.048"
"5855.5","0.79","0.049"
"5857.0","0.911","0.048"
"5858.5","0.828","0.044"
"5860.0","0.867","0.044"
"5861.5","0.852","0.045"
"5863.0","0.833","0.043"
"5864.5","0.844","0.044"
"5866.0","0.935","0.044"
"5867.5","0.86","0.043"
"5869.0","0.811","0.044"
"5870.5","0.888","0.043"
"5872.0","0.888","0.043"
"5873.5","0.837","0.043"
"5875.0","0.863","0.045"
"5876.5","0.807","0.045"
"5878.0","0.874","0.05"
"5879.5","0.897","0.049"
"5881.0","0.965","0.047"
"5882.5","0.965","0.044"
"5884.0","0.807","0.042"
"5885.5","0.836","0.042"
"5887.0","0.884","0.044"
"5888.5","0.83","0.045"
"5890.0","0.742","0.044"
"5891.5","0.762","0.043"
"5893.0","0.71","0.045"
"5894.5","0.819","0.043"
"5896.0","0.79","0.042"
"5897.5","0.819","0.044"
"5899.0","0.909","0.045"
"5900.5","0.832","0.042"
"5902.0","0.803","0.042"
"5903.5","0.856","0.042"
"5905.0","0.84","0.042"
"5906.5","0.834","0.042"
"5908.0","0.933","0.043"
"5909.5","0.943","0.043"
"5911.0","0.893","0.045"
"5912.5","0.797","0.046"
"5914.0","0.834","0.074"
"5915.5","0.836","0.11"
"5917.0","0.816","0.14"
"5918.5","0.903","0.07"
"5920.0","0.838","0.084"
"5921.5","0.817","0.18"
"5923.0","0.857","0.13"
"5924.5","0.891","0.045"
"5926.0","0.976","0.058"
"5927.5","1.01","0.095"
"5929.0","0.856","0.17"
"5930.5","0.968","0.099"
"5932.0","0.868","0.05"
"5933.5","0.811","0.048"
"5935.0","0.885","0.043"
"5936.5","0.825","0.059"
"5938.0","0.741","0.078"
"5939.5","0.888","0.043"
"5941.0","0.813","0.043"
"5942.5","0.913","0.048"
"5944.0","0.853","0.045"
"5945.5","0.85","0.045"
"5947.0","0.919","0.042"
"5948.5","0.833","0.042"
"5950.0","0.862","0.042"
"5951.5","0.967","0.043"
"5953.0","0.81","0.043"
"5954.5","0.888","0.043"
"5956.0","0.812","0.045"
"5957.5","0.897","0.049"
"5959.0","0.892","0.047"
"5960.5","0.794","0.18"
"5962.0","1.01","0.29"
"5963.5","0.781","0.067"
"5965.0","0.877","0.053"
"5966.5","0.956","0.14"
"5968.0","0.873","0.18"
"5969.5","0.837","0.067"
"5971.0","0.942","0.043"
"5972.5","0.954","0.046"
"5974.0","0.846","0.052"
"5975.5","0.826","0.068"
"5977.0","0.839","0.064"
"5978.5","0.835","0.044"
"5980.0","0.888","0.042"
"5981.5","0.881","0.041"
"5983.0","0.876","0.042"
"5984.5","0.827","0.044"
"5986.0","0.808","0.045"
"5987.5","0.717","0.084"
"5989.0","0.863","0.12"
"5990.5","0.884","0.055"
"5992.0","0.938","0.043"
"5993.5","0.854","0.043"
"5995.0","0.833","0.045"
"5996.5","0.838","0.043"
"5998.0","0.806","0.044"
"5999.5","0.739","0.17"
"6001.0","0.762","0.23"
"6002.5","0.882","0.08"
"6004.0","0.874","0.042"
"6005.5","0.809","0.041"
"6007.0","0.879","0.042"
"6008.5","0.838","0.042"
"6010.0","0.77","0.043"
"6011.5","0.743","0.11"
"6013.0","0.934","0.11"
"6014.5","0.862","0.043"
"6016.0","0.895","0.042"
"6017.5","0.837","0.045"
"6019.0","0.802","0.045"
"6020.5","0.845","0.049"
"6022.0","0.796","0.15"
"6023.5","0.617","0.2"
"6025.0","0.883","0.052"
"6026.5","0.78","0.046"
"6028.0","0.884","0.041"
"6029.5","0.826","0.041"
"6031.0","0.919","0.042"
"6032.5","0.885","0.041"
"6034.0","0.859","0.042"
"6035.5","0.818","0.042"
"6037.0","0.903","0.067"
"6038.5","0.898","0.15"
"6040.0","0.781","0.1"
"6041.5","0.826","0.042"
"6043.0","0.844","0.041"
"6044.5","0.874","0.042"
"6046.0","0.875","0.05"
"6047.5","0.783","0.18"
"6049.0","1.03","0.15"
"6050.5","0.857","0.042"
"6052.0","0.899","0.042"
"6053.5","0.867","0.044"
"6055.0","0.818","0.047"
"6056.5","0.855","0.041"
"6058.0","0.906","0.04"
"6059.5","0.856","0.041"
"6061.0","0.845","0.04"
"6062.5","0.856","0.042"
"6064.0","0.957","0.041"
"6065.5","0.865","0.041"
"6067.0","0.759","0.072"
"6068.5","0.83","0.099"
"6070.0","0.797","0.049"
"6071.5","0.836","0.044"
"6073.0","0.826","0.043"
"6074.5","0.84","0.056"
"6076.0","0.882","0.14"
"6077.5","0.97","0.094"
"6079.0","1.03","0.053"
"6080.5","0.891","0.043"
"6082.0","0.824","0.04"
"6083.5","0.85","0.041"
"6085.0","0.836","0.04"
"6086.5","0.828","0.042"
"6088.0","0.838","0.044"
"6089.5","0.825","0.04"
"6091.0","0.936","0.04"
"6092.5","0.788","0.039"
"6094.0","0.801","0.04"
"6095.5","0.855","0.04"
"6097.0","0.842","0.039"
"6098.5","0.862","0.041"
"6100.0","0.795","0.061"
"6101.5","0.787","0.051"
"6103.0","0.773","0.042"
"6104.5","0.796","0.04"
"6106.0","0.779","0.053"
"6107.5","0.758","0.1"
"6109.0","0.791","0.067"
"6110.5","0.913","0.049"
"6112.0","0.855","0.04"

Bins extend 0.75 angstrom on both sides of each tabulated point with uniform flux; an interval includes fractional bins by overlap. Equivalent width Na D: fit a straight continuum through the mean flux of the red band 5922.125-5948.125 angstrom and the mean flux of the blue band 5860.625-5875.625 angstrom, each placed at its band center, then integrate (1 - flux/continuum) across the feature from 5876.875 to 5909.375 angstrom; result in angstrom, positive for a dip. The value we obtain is 0.8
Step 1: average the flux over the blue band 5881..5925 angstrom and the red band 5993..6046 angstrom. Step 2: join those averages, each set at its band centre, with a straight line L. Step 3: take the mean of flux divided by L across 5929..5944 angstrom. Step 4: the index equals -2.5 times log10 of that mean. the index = -0.020 mag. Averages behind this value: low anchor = 0.843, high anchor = 0.835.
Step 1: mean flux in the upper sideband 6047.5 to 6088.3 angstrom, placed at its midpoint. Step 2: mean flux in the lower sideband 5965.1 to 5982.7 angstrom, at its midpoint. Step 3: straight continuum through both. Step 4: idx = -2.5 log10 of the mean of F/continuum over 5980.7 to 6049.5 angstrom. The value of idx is 0.043 mag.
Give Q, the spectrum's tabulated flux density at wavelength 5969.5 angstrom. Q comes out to 0.837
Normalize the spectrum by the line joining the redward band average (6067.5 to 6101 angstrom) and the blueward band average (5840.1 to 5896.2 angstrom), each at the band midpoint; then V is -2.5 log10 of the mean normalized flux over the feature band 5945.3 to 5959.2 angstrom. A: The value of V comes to -0.02 mag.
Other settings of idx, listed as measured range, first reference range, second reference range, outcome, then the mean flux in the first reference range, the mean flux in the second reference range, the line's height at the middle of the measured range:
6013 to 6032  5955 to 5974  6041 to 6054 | 0.05 mag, 0.884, 0.874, 0.877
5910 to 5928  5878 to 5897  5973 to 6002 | -0.05 mag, 0.835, 0.836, 0.836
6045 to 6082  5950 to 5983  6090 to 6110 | -0.05 mag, 0.876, 0.814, 0.831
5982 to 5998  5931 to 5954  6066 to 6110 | 0.01 mag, 0.857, 0.836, 0.85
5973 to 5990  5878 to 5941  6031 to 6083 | 0.03 mag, 0.855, 0.867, 0.861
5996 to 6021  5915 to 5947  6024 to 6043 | 0.03 mag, 0.869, 0.852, 0.856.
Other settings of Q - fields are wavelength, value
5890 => 0.742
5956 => 0.812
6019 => 0.802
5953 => 0.81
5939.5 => 0.888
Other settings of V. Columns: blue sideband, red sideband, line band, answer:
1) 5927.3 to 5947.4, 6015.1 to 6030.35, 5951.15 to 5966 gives -0.021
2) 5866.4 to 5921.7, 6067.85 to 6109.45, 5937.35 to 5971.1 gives -0.030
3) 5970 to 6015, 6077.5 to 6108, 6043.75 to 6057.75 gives -0.042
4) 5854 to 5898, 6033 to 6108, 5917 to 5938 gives -0.038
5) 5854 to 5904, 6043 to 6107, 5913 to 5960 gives -0.025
